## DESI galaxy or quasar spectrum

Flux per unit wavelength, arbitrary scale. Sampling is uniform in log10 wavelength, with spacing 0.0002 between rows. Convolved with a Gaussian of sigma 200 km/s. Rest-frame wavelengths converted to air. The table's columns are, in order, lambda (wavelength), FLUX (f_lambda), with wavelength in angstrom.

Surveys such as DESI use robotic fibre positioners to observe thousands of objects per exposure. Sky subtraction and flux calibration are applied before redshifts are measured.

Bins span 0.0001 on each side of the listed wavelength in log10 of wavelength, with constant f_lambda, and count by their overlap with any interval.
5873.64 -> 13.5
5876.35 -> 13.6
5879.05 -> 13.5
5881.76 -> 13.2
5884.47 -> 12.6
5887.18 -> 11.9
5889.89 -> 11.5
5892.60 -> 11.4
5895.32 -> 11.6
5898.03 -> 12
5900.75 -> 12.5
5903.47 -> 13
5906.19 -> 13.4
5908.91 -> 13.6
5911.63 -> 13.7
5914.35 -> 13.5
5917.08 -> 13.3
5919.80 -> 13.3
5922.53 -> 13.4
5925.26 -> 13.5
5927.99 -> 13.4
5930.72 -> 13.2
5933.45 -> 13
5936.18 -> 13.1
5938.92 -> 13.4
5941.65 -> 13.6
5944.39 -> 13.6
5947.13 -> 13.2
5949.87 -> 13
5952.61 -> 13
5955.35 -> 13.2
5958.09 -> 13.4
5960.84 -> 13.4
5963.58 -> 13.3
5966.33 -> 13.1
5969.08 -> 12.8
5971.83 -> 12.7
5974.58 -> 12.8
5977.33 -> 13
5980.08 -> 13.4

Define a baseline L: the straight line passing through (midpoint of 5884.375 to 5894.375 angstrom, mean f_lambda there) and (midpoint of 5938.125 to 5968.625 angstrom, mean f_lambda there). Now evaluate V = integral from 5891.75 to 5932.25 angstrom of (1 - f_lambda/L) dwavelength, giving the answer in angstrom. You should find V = -2.4 angstrom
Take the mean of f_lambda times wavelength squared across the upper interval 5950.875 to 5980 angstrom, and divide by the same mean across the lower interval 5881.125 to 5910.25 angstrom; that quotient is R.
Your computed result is 1.08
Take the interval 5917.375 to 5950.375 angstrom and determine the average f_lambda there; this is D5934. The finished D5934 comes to 13.3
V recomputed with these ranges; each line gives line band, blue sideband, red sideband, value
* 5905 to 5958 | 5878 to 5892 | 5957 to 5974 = -2.13 angstrom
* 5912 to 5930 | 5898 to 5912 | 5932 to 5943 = -0.31 angstrom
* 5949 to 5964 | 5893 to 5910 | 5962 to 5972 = -0.31 angstrom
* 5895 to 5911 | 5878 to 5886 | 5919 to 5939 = 0.43 angstrom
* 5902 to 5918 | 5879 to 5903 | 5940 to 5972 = -1.17 angstrom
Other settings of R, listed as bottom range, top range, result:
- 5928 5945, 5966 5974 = 0.97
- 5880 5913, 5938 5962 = 1.08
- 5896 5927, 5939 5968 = 1.02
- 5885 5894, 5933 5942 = 1.15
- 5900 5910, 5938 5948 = 1.04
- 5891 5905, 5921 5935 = 1.11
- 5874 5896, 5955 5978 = 1.08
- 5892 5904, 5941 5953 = 1.12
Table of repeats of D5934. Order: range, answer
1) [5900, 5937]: 13.3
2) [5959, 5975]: 13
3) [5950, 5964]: 13.2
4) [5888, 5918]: 12.7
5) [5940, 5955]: 13.3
